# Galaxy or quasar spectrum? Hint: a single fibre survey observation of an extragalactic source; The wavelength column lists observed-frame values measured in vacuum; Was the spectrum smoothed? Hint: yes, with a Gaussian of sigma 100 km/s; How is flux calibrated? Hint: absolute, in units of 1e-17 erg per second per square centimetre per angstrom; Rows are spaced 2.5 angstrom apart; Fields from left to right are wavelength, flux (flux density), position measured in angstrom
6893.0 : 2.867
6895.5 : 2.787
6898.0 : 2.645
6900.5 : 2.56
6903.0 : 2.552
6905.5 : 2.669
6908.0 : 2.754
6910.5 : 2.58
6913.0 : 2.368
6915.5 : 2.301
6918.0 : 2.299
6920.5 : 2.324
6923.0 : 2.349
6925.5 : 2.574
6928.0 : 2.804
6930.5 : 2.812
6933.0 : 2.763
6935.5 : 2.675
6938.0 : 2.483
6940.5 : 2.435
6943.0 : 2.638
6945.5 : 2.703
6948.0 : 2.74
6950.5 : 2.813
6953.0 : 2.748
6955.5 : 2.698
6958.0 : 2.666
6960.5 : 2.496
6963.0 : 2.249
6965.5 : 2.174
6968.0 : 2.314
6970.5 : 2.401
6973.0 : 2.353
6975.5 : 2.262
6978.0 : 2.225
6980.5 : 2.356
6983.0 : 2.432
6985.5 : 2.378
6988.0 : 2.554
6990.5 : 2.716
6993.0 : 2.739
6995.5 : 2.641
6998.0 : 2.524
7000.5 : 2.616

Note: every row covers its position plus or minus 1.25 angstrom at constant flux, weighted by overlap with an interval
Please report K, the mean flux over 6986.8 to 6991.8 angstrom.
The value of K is 2.64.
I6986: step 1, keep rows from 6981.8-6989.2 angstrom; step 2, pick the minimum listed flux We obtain 2.378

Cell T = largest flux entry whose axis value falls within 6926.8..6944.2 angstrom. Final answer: 2.812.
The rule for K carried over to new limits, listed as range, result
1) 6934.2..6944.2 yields 2.56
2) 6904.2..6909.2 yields 2.71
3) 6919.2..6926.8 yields 2.42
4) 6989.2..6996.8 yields 2.7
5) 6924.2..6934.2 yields 2.74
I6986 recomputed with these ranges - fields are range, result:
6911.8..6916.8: 2.301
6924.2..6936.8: 2.574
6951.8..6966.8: 2.174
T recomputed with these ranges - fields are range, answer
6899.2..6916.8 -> 2.754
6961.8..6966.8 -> 2.249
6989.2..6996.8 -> 2.739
